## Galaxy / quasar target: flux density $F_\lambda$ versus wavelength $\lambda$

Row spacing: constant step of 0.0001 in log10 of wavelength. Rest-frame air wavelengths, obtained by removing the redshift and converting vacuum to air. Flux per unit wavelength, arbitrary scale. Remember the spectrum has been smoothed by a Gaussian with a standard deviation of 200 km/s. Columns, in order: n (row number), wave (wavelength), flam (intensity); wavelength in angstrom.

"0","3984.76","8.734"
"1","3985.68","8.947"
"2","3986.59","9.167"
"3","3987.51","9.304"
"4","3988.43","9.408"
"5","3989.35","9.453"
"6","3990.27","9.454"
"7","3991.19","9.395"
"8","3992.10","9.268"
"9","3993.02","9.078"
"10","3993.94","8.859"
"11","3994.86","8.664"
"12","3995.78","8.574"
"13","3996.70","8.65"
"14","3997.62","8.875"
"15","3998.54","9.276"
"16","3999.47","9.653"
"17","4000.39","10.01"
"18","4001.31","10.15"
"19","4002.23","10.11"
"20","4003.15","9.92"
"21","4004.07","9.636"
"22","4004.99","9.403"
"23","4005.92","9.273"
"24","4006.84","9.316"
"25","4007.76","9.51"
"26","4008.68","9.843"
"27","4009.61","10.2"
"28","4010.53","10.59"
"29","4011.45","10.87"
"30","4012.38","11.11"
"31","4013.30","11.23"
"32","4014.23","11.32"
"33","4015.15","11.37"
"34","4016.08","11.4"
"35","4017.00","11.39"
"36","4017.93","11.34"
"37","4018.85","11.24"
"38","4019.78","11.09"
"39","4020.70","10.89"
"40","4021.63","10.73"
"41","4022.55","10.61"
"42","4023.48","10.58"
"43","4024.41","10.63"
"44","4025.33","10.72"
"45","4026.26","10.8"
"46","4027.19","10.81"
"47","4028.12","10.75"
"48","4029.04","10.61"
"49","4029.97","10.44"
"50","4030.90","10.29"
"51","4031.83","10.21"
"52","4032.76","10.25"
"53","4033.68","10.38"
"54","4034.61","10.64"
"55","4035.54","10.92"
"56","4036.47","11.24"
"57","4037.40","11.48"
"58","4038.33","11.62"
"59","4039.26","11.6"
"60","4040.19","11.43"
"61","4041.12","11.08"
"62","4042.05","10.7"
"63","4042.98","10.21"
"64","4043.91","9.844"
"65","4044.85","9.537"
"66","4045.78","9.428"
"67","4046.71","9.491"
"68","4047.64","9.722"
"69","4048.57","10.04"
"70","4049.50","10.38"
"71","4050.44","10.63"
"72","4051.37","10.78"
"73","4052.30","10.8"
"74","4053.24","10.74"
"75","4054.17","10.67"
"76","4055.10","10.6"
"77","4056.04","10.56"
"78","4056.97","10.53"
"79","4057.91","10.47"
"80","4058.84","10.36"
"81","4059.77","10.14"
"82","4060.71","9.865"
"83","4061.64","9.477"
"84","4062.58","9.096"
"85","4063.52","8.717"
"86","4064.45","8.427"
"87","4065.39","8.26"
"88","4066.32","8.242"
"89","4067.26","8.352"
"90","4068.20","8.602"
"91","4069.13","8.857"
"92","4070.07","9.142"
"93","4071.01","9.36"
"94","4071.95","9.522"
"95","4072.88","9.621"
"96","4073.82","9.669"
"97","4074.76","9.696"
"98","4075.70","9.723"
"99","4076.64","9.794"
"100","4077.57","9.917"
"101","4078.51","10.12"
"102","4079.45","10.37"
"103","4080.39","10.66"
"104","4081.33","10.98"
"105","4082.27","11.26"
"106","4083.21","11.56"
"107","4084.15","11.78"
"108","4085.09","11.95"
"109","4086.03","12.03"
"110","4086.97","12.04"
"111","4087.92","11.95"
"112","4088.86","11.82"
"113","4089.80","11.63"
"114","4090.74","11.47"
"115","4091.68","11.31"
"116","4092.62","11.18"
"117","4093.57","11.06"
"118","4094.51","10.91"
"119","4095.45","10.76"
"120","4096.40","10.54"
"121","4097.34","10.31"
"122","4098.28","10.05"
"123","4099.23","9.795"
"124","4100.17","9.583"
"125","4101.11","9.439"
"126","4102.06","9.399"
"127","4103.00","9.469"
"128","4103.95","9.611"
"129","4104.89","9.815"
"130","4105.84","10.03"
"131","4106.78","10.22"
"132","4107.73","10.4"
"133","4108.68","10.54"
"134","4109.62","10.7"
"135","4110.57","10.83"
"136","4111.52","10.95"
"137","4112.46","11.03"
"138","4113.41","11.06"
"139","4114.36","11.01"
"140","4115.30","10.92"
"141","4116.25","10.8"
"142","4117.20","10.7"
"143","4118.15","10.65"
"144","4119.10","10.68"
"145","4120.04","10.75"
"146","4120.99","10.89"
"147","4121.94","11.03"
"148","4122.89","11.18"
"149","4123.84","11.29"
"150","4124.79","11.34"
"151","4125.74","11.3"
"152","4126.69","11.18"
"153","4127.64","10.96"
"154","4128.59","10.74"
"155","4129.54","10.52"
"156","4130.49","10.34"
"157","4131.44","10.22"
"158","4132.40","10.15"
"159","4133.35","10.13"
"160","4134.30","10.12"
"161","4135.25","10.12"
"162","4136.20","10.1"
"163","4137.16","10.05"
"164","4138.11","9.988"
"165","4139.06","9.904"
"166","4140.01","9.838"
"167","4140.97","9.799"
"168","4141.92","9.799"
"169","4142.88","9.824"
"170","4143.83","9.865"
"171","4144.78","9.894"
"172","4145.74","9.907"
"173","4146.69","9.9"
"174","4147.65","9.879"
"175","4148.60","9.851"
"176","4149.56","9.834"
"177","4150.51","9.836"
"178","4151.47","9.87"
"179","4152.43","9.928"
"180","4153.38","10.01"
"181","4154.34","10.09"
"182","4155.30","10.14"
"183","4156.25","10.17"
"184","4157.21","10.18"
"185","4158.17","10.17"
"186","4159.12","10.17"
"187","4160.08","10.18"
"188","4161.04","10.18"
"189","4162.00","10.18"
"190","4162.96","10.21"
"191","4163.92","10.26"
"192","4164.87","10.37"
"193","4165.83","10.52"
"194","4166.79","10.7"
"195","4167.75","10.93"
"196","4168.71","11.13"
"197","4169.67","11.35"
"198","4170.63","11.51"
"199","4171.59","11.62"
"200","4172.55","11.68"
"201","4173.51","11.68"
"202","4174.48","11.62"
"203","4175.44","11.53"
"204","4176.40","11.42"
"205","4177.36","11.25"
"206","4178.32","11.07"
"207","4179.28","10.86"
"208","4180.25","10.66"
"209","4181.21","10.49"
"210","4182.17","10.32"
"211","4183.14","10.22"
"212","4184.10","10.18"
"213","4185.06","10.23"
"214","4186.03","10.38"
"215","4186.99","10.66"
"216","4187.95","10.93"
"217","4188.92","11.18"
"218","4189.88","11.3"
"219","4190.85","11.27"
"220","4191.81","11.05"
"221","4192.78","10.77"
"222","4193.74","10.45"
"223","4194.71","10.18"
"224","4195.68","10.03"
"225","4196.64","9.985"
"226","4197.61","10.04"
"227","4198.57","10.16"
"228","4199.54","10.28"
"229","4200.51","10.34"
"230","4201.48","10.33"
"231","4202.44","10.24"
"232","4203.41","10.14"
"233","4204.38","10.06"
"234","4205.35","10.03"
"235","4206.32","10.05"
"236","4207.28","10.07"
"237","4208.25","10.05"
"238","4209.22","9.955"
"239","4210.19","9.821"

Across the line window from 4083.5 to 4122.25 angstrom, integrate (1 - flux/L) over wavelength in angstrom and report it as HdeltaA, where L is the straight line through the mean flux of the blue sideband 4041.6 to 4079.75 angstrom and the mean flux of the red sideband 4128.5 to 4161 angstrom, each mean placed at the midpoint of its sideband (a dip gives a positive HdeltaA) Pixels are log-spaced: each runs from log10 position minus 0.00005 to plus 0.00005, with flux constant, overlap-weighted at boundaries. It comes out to -3.4 angstrom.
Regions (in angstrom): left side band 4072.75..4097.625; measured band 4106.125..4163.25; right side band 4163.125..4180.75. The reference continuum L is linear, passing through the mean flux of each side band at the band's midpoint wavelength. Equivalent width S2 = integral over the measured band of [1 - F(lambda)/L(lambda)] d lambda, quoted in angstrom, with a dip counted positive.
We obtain 3.36 angstrom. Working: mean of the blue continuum 10.9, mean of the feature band 10.4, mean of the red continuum 11.1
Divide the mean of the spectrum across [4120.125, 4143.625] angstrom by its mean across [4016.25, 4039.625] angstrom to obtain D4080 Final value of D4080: 1.0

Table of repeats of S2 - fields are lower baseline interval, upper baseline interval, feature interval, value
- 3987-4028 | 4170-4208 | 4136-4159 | 1.3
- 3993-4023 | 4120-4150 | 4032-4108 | -0.5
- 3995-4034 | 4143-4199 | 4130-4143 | 0.6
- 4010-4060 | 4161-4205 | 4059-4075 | 2.3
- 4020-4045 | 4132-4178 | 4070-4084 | 0.6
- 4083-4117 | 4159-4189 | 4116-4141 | 0.5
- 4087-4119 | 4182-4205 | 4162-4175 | -0.6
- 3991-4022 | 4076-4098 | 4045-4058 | 0.4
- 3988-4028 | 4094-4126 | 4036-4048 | -0.4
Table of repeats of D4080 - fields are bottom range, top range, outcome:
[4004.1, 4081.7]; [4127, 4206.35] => 1.02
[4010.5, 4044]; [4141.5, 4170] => 0.93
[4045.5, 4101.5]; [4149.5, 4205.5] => 1.03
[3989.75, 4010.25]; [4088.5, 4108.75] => 1.10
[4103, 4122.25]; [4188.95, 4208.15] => 0.98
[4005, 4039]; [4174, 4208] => 0.99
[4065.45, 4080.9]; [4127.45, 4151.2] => 1.06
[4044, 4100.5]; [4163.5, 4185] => 1.07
